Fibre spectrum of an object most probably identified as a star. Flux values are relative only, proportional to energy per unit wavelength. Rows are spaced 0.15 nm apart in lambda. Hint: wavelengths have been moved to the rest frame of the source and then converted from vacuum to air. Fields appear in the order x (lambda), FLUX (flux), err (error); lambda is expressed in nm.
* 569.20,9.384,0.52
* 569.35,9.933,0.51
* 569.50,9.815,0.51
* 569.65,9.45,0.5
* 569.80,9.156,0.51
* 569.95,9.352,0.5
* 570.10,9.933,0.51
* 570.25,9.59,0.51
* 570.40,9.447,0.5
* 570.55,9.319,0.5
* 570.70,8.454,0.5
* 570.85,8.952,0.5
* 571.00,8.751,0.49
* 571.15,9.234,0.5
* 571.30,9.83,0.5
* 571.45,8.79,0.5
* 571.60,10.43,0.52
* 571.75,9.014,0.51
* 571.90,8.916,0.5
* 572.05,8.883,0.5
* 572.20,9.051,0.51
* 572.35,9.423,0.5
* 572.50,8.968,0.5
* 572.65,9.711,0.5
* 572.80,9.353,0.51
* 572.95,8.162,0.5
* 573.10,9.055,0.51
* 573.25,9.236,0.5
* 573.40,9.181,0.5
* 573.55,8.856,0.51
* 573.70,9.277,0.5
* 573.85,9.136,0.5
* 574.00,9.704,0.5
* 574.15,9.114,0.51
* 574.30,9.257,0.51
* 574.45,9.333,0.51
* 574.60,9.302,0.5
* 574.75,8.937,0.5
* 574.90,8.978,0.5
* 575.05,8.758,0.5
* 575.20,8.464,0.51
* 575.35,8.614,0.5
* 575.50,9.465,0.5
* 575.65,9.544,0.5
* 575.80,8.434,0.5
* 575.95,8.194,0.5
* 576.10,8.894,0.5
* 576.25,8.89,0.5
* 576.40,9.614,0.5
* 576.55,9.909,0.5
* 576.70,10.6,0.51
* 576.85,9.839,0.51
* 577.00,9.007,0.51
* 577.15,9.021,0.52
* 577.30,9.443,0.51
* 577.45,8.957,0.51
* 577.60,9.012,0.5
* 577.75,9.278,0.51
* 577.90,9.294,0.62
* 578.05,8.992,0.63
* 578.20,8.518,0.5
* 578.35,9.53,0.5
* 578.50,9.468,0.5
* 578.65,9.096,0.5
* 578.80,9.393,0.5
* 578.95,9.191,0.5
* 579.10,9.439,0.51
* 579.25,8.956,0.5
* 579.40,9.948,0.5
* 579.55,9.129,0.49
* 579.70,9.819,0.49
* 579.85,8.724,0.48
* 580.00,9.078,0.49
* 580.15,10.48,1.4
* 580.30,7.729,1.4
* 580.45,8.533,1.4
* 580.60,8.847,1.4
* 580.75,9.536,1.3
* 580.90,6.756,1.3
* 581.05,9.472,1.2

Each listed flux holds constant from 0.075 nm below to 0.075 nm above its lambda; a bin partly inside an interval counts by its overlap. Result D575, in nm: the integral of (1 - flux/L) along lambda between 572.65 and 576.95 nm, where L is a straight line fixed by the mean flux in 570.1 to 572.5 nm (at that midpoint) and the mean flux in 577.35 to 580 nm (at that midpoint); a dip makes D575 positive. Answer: 0.03 nm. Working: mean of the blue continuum 9.22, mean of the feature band 9.16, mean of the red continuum 9.22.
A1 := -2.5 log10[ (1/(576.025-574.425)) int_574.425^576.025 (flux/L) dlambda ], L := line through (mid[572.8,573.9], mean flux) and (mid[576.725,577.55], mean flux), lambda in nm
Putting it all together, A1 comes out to 0.03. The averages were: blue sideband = 9.01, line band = 8.9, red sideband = 9.33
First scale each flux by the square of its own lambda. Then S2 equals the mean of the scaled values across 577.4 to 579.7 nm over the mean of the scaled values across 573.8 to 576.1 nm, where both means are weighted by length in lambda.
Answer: 1.0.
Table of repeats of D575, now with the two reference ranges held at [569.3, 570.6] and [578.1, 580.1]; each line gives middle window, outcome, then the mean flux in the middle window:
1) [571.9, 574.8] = 0.091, 9.15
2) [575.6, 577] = 0.007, 9.3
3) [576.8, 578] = 0.013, 9.21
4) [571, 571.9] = 0.014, 9.36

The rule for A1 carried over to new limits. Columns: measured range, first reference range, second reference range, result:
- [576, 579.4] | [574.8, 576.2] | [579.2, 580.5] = -0.04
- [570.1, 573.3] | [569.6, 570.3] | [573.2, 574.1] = 0.02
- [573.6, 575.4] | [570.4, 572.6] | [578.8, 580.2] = 0.02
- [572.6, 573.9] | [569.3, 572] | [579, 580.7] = 0.02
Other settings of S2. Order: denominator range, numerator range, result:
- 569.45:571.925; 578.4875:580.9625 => 1.00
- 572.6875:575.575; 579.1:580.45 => 1.03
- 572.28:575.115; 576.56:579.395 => 1.03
